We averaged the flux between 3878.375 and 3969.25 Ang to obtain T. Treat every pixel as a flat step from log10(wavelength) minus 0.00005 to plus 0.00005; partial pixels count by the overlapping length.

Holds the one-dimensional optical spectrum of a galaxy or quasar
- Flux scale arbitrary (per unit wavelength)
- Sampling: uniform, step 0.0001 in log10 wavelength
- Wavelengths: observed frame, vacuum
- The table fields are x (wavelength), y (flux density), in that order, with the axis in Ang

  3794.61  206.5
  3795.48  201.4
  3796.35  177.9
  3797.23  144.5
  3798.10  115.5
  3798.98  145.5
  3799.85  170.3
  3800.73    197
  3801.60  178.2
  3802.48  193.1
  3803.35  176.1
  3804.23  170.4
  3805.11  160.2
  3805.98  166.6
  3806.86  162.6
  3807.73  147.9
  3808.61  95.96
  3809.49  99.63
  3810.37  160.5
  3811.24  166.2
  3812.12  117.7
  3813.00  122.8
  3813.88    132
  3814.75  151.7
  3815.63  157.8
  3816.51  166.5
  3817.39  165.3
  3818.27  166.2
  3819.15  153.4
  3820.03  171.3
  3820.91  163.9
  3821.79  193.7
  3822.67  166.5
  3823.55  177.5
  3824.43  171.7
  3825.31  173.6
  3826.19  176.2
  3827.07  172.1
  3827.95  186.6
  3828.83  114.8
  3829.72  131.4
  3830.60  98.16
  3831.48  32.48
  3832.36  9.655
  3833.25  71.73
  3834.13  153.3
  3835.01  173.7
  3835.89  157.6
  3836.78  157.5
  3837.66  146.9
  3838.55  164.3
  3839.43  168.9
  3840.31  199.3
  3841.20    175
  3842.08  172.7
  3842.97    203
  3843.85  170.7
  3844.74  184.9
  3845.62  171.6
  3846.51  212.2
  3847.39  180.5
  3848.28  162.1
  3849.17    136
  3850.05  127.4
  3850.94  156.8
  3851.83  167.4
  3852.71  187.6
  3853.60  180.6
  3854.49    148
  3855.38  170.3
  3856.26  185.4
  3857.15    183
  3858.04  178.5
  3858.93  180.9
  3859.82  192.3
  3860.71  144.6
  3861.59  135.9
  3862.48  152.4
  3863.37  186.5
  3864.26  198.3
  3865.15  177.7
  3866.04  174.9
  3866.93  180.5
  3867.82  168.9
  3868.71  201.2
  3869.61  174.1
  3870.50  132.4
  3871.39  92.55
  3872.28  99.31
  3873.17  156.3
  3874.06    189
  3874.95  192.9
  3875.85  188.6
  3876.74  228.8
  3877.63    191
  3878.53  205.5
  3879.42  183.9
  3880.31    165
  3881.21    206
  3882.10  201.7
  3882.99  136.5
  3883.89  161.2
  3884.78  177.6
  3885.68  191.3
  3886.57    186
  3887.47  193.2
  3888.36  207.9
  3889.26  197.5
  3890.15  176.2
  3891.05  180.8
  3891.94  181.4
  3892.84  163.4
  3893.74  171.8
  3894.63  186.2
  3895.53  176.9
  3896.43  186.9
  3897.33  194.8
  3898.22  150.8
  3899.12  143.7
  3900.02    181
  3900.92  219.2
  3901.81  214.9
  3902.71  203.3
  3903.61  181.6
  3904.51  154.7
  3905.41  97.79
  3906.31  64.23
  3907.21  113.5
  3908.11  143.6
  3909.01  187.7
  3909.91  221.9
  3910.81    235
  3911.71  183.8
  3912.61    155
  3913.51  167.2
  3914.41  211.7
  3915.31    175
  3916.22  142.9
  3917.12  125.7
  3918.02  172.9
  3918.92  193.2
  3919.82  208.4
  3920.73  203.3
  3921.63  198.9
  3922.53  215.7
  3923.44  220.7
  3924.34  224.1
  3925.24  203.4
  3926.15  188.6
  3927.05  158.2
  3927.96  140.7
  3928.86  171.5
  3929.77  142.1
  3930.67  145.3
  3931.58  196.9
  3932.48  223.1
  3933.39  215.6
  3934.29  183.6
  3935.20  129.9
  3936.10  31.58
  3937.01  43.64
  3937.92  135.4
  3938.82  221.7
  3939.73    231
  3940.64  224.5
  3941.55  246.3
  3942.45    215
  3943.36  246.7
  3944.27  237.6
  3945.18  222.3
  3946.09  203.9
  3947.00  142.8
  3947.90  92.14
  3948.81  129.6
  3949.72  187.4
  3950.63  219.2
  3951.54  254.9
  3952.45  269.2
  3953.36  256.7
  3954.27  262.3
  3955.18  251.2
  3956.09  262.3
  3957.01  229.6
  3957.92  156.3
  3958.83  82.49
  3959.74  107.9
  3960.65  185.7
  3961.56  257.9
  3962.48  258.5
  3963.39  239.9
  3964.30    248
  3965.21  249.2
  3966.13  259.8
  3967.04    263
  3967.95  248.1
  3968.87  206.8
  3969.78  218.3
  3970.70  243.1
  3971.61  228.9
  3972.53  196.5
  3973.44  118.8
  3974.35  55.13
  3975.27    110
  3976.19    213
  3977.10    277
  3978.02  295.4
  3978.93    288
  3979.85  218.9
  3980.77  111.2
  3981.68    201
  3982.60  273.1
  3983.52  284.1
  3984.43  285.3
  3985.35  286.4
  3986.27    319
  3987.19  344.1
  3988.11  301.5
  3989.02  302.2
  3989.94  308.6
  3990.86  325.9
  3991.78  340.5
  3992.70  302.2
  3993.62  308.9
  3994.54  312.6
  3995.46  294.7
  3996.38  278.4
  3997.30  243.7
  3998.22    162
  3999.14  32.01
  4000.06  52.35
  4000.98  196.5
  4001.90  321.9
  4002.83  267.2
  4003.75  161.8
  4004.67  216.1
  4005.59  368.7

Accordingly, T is 188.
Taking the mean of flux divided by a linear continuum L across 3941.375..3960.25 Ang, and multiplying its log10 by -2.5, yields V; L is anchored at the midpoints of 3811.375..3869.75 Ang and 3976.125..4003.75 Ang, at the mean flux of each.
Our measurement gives 0.14 mag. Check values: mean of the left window 160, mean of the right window 257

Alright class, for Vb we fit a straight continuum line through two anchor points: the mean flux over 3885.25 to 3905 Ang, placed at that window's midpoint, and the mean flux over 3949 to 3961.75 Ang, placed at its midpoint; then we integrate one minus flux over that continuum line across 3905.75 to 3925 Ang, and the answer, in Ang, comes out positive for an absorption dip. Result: 1.4 Ang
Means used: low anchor 184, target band 179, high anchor 210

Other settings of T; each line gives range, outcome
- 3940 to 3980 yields 213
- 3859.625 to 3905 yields 177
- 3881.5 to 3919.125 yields 174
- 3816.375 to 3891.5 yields 167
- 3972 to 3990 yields 238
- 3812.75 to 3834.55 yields 143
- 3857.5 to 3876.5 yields 167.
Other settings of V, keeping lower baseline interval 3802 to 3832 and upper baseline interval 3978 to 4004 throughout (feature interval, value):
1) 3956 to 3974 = 0.14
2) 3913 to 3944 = 0.20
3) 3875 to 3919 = 0.13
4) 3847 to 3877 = 0.07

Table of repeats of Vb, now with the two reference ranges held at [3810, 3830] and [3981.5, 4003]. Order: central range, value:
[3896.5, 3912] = 2.98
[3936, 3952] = 3.37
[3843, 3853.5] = 0.36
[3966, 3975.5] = 2.13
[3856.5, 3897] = 3.67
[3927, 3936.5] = 2.88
